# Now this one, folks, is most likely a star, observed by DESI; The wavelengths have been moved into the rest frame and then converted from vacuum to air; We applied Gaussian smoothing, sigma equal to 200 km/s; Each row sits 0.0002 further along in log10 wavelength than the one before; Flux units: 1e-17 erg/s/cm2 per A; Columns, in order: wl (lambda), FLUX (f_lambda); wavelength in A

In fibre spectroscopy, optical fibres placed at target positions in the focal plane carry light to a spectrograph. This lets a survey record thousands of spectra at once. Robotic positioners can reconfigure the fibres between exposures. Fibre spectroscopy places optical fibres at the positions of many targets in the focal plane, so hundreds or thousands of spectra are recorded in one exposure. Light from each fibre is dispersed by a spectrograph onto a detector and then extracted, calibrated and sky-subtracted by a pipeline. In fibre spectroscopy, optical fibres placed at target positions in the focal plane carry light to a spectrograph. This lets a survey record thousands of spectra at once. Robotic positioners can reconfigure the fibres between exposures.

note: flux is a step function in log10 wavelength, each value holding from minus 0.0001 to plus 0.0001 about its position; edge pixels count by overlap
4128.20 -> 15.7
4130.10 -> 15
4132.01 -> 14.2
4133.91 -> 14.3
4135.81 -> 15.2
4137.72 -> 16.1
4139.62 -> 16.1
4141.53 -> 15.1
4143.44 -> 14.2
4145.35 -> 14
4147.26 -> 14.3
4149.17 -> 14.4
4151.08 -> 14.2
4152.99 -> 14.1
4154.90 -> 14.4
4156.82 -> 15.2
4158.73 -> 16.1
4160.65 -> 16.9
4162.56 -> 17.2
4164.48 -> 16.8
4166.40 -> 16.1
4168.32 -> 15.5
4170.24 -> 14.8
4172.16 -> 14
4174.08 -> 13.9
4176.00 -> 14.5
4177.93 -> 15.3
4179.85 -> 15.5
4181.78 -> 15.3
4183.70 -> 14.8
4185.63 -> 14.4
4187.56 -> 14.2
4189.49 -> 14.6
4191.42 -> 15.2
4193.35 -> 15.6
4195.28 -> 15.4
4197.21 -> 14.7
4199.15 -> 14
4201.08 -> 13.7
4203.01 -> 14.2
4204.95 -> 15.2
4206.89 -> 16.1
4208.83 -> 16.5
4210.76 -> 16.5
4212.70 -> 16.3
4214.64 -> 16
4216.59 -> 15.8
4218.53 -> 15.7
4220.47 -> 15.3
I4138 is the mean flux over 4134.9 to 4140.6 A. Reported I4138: 15.8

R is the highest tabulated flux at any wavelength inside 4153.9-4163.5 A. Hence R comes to 17.2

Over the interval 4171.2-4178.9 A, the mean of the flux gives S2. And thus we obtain 14.4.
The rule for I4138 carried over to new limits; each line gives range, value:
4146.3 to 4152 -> 14.3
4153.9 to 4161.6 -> 15.6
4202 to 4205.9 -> 14.7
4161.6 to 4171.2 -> 16.1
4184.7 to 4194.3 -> 14.8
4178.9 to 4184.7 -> 15.2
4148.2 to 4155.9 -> 14.3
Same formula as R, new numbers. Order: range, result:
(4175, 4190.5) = 15.5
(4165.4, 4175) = 16.1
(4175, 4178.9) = 15.3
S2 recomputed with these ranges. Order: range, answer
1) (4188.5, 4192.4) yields 14.9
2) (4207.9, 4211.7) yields 16.5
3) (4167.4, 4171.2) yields 15.1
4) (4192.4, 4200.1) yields 14.9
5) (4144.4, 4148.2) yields 14.1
